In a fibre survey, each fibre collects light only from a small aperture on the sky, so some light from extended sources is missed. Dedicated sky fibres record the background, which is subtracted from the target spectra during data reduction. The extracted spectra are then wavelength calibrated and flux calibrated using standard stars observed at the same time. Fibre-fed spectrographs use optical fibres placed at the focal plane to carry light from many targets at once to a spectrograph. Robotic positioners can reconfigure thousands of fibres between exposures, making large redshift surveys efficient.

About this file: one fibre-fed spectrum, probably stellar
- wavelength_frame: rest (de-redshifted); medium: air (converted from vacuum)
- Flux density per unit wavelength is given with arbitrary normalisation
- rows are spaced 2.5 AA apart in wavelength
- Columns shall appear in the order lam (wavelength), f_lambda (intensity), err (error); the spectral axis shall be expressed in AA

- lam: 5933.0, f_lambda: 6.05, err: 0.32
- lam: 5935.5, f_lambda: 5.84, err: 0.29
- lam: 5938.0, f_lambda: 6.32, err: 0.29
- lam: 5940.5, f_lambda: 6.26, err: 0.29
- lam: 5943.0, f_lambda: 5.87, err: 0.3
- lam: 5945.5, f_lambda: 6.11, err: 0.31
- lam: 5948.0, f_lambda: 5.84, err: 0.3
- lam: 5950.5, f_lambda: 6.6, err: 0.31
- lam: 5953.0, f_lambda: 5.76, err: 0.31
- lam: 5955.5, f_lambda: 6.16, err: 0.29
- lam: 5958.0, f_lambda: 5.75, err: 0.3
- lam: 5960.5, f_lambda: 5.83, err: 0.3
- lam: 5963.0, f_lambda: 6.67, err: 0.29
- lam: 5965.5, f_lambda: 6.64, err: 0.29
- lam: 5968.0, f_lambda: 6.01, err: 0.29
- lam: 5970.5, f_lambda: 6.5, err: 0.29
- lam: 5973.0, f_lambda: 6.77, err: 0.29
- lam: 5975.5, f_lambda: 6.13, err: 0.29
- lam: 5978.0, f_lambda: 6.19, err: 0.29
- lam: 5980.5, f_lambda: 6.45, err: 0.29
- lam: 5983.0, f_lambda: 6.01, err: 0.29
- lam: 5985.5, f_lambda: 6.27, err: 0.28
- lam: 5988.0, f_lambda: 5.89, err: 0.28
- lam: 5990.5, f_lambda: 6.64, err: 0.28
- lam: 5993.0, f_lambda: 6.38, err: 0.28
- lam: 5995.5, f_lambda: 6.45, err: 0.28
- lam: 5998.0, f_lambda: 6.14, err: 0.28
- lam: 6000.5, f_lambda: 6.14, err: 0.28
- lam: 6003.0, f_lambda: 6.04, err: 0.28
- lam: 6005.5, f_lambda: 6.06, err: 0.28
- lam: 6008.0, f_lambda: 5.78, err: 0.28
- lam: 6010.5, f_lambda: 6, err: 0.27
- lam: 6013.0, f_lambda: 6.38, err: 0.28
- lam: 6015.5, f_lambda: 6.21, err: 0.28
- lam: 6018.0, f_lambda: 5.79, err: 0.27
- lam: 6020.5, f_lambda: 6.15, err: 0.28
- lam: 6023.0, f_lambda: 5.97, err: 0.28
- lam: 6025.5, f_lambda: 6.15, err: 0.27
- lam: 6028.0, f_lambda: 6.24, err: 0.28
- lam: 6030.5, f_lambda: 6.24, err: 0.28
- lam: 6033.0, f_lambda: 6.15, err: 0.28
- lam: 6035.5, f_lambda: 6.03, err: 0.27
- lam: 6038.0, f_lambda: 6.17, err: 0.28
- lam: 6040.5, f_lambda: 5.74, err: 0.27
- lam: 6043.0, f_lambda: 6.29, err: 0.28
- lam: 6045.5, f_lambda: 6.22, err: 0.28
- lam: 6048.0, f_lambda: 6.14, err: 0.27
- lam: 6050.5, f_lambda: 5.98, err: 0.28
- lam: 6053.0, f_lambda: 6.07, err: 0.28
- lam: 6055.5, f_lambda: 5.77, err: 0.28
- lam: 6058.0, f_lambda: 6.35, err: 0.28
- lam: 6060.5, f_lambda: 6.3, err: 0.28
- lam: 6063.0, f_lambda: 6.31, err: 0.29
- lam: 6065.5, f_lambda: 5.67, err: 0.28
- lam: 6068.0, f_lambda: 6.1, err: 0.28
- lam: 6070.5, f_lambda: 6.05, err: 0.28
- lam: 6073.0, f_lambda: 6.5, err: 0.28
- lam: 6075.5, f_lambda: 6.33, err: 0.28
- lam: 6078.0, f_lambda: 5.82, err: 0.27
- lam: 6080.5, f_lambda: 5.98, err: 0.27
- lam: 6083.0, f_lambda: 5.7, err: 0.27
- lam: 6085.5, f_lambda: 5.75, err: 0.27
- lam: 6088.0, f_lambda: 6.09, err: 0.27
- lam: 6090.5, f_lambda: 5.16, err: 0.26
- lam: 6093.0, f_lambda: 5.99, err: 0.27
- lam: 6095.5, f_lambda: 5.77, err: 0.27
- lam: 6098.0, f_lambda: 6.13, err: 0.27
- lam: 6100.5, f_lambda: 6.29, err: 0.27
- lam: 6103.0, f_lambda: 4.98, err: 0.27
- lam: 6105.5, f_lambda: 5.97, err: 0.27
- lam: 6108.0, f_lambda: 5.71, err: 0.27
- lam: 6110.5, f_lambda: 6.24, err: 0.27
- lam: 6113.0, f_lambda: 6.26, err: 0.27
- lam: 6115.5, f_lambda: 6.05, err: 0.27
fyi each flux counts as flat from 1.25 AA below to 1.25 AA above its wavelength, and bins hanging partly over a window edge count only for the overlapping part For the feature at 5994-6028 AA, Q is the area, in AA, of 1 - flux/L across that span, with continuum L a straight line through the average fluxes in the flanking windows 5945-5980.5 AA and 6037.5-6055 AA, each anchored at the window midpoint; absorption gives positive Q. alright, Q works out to 0.2 AA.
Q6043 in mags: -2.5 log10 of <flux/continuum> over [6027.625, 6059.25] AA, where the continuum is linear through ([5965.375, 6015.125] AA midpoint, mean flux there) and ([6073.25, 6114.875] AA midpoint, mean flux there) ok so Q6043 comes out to -0.01 mag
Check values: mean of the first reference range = 6.23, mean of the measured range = 6.1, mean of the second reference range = 5.9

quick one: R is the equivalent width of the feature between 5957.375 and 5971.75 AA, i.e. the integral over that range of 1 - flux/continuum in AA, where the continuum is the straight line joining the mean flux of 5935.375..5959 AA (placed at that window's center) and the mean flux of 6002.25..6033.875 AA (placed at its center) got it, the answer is -0.4 AA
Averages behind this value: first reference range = 6.06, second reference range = 6.09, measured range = 6.25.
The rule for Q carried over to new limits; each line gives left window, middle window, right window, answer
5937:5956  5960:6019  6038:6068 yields -1.28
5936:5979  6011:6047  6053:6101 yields -0.25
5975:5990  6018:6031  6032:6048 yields 0.03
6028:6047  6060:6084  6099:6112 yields -0.34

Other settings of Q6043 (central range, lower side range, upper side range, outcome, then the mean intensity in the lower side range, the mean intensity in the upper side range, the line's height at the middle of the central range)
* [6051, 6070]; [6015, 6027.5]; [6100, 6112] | -0.024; 6.06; 5.82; 5.95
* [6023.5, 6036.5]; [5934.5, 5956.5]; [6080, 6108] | -0.042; 6.09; 5.79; 5.92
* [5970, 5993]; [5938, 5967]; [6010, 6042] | -0.033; 6.14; 6.1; 6.12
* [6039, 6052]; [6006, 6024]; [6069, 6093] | -0.015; 6.04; 5.94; 5.99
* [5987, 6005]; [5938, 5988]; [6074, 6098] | -0.023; 6.2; 5.87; 6.11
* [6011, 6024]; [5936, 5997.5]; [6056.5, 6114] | 0.004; 6.22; 5.97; 6.12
